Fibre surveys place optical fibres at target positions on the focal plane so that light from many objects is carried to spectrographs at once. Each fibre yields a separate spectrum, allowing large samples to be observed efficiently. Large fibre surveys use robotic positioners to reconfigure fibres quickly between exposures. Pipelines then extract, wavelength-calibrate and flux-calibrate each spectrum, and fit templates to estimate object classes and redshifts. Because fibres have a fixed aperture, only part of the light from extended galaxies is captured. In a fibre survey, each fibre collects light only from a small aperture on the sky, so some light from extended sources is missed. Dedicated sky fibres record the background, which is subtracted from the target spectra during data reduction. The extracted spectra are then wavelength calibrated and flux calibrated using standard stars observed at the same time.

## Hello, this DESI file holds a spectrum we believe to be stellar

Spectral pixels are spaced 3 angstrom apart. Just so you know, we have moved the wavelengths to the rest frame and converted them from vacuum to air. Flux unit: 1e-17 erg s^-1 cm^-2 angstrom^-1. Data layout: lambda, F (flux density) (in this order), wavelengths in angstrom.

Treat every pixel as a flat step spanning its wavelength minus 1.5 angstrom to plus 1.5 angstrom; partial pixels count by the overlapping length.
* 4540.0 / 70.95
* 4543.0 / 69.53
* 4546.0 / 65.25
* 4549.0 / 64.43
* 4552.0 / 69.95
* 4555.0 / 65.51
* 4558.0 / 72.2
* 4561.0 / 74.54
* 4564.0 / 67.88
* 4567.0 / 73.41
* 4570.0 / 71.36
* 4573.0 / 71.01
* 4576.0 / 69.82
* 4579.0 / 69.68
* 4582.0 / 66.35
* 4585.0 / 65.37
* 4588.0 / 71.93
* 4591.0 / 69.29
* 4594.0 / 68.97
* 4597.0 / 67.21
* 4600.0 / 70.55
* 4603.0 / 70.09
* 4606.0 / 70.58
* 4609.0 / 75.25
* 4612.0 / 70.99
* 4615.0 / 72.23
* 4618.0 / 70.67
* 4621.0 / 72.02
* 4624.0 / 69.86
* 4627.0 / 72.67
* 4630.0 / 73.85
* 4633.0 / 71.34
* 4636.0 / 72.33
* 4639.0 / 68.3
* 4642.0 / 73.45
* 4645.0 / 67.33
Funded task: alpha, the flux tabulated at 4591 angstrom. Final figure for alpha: 69.29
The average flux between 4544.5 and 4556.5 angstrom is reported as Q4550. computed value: 66.3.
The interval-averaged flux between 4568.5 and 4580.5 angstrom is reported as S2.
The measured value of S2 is 70.5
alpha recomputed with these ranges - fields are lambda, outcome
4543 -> 69.53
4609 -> 75.25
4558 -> 72.2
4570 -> 71.36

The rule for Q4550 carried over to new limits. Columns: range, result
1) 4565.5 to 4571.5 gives 72.4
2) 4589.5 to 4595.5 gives 69.1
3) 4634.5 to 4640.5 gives 70.3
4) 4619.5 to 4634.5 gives 71.9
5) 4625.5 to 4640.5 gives 71.7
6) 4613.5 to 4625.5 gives 71.2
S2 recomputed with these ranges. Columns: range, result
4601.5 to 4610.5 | 72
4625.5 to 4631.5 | 73.3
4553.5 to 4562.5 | 70.8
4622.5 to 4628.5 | 71.3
